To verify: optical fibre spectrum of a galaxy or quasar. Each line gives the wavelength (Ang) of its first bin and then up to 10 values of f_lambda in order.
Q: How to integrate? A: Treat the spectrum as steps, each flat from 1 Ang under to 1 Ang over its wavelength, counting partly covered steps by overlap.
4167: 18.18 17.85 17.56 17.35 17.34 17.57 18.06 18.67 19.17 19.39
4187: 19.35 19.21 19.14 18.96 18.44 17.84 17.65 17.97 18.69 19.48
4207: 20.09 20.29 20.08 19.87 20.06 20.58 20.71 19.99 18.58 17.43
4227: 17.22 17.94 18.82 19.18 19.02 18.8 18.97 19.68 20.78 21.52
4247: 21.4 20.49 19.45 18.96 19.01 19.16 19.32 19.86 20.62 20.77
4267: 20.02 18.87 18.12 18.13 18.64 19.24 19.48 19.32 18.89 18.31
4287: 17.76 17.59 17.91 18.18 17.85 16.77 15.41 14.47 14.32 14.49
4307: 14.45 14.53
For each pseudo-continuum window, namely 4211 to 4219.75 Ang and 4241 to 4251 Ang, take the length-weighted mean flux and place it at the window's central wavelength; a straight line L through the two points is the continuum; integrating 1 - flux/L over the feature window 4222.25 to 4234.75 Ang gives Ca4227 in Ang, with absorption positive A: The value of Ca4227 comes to 1.4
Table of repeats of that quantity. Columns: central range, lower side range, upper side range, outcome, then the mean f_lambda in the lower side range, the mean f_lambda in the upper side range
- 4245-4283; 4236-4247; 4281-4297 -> -0.8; 20.1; 18.1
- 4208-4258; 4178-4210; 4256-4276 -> -1.0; 18.9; 19.4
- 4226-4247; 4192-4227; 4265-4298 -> -0.4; 19.2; 18.5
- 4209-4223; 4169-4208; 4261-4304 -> -1.3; 18.5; 18.2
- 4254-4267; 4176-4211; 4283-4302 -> -1.5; 18.9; 17.2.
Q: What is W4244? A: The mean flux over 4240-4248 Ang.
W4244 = 20.8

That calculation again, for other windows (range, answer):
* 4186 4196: 19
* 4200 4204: 18.3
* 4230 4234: 19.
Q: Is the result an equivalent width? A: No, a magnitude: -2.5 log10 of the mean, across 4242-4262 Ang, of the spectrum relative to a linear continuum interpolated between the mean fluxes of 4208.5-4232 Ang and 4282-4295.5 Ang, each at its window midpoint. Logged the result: -0.07 mag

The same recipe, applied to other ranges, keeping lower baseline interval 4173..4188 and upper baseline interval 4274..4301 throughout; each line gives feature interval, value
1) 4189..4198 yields -0.017 mag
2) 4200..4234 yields -0.056 mag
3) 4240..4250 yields -0.146 mag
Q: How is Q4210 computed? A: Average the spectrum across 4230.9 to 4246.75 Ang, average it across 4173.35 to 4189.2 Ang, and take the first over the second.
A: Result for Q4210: 1.1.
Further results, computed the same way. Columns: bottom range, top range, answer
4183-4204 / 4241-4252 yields 1.10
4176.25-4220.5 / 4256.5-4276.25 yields 1.01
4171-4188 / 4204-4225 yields 1.08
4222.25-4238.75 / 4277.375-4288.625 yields 1.02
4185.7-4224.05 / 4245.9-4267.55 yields 1.03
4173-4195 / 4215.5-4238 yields 1.02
